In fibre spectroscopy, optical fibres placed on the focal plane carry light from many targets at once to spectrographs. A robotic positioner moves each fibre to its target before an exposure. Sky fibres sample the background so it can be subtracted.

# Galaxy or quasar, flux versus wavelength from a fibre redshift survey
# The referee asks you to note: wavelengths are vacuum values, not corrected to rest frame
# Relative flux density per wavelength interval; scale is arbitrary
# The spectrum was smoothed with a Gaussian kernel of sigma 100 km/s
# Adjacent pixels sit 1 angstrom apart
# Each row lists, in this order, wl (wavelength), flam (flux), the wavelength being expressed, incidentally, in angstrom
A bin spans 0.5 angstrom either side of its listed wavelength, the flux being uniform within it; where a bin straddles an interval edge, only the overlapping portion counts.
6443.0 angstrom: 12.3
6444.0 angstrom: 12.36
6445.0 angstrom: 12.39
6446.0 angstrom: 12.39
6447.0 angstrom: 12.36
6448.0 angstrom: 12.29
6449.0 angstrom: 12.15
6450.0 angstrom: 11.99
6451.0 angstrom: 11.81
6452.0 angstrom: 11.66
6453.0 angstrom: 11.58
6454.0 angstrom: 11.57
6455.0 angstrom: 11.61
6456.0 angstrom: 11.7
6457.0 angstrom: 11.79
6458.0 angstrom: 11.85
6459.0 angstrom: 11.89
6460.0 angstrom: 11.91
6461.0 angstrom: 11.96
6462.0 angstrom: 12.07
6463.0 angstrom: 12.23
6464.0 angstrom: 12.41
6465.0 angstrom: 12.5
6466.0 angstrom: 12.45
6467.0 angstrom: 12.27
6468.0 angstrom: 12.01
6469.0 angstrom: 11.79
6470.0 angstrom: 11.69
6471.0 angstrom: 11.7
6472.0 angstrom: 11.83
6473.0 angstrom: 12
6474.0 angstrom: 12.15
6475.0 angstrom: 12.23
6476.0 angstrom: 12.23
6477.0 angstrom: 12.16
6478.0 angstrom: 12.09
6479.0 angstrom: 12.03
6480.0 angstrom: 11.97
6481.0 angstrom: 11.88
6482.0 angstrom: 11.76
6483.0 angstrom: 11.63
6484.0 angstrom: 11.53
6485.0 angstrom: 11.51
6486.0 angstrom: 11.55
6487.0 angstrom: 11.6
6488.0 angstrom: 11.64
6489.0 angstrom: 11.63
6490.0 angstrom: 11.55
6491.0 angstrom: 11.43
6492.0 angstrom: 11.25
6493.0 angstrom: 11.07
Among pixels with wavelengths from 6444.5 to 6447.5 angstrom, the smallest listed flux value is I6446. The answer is 12.36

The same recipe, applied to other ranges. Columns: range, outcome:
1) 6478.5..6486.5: 11.51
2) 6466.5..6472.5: 11.69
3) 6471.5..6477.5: 11.83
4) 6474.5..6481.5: 11.88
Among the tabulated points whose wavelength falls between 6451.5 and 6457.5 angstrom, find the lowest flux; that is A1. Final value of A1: 11.57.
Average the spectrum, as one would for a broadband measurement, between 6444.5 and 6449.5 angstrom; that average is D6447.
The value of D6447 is 12.3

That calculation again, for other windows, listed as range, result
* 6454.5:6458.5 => 11.7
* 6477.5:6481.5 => 12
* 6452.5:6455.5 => 11.6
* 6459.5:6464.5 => 12.1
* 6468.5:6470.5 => 11.7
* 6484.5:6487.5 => 11.6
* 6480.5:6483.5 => 11.8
